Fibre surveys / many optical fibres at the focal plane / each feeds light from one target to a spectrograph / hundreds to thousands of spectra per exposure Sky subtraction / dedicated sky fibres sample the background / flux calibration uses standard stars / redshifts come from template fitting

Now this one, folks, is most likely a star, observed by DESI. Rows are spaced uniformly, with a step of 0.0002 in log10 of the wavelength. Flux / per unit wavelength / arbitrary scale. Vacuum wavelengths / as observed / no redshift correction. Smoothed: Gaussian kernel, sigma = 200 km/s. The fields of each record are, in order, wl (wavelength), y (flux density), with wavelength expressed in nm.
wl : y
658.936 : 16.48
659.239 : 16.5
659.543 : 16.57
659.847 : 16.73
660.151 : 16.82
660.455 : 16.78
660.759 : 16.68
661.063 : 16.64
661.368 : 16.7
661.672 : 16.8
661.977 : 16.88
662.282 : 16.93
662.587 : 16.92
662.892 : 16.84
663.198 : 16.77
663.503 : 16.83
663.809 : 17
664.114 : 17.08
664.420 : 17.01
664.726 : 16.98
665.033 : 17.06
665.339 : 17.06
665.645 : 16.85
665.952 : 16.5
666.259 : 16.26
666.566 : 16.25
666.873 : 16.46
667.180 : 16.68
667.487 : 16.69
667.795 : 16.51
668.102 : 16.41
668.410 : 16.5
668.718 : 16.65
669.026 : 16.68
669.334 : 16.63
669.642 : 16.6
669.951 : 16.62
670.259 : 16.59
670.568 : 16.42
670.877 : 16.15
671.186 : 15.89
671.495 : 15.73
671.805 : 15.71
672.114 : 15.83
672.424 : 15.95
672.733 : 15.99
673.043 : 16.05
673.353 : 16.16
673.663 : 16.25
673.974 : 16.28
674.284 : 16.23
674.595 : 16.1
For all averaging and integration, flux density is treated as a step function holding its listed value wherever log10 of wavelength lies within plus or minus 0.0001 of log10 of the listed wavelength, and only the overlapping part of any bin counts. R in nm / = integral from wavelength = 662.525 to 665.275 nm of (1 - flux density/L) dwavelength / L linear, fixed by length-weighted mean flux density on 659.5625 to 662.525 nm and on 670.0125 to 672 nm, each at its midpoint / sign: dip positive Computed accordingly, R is -0.061 nm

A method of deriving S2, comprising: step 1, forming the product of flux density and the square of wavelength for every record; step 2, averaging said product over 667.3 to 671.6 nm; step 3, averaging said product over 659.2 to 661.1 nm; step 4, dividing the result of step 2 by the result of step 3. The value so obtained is 1.01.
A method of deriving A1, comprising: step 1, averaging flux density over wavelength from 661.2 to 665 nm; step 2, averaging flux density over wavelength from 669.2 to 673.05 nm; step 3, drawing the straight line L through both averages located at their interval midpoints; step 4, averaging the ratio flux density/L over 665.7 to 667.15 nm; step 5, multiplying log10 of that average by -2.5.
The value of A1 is 0.01 mag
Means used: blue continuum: 16.9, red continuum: 16.2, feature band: 16.4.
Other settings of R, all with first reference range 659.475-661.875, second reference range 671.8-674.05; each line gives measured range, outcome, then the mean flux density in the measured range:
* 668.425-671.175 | -0.05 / 16.5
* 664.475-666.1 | -0.04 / 16.9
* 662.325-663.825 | -0.02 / 16.9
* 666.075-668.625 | -0.02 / 16.5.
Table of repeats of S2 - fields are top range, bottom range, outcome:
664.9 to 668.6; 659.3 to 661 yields 1.01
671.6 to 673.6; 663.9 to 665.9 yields 0.96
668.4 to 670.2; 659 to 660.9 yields 1.03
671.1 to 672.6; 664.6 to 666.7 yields 0.97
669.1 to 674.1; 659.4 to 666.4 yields 0.99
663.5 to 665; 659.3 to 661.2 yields 1.03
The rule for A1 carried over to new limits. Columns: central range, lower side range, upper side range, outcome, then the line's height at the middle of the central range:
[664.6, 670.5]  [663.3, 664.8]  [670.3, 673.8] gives -0.004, 16.6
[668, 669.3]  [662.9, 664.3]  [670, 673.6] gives -0.012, 16.4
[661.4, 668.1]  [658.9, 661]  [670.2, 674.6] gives -0.022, 16.4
